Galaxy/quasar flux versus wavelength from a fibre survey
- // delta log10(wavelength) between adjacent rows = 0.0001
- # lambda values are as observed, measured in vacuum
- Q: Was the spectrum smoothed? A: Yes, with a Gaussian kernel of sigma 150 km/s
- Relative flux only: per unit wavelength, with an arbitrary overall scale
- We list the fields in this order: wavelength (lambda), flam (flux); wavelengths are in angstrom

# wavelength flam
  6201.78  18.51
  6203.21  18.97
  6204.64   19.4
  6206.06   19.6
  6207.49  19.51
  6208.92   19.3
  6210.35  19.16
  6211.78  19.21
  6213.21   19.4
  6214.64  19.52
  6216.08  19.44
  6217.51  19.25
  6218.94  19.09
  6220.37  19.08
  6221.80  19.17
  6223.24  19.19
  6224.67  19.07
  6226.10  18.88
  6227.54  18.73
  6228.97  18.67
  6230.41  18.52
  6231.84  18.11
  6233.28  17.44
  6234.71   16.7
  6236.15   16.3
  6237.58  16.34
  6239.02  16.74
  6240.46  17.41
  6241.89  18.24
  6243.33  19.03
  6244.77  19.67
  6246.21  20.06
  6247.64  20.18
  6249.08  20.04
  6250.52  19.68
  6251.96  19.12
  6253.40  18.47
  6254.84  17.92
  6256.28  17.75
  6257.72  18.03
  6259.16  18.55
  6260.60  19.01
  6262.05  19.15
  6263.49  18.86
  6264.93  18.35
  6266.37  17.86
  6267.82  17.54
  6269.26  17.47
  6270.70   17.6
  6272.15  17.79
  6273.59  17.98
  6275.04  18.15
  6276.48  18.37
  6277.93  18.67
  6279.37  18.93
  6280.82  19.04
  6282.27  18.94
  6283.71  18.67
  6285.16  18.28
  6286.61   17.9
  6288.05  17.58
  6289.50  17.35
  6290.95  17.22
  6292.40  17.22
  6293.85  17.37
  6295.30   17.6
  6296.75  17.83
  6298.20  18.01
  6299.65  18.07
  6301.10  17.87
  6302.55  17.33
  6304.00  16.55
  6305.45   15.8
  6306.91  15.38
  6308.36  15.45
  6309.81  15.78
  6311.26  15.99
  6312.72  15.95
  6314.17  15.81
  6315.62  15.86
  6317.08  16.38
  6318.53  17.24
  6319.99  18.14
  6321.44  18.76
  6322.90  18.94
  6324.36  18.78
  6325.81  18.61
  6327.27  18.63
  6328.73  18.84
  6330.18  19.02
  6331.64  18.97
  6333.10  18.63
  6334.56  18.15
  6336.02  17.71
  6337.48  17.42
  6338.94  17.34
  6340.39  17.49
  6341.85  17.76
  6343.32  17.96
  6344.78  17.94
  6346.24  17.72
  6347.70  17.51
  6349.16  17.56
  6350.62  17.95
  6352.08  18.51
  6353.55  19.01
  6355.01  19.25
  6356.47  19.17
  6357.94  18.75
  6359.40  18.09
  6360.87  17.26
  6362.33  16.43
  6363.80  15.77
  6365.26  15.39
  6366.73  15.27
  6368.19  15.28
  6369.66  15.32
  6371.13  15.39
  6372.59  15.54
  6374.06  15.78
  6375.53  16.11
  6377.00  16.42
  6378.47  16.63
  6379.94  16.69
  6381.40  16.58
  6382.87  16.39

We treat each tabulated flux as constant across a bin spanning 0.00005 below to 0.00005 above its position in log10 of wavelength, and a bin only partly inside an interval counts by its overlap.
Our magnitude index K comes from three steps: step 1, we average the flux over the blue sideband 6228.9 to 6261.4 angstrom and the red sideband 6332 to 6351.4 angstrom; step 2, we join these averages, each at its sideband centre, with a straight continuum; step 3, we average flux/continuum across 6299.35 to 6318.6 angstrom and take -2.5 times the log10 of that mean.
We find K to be 0.105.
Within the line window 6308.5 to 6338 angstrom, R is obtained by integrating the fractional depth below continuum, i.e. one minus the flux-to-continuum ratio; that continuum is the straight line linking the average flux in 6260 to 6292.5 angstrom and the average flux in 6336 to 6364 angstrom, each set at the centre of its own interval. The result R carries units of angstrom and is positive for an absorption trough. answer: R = 0.56 angstrom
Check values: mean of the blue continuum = 18.2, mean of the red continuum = 17.9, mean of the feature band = 17.6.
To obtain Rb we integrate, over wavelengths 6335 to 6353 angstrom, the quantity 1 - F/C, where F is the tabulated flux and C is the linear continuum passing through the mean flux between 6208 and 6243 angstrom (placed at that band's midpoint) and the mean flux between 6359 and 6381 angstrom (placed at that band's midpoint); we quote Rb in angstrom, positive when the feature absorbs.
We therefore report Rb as -1.4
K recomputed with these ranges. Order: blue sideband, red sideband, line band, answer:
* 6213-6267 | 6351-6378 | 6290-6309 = 0.04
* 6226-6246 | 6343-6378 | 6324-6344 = -0.06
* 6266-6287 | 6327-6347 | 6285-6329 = 0.05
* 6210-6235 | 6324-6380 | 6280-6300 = 0.01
